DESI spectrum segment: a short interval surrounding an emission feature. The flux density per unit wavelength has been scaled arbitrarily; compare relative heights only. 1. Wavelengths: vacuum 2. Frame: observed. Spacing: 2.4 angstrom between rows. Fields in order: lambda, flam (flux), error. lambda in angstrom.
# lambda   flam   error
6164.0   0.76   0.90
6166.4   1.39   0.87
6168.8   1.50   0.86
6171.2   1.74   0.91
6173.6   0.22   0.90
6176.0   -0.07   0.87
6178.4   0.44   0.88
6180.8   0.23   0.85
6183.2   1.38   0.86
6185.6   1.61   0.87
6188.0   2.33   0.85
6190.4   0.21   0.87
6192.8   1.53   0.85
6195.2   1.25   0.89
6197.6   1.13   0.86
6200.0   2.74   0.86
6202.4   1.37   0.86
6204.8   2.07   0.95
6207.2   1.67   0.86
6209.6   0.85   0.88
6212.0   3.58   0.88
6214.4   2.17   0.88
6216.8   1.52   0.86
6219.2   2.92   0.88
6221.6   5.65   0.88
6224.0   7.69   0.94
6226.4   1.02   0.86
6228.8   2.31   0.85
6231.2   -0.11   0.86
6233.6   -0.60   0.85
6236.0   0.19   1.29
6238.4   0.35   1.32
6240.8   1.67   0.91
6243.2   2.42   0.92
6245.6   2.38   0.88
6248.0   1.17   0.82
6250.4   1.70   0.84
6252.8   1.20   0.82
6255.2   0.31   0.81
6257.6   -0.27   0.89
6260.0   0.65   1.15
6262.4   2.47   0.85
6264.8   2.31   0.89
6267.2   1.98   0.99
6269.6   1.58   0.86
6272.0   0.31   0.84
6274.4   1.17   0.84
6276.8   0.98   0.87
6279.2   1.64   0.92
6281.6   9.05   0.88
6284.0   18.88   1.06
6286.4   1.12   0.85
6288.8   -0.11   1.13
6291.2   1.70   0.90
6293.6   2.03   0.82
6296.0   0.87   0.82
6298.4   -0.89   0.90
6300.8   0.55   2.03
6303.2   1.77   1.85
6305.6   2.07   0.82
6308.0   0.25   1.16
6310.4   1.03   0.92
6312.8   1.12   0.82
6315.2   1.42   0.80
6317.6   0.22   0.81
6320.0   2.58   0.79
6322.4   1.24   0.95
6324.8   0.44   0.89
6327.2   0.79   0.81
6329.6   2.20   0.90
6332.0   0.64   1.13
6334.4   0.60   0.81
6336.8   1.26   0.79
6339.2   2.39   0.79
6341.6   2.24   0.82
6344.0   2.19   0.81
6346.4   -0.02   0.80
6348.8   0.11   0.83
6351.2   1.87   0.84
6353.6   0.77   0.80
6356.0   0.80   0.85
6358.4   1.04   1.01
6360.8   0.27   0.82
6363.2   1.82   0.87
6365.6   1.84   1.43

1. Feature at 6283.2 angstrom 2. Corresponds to [O III]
